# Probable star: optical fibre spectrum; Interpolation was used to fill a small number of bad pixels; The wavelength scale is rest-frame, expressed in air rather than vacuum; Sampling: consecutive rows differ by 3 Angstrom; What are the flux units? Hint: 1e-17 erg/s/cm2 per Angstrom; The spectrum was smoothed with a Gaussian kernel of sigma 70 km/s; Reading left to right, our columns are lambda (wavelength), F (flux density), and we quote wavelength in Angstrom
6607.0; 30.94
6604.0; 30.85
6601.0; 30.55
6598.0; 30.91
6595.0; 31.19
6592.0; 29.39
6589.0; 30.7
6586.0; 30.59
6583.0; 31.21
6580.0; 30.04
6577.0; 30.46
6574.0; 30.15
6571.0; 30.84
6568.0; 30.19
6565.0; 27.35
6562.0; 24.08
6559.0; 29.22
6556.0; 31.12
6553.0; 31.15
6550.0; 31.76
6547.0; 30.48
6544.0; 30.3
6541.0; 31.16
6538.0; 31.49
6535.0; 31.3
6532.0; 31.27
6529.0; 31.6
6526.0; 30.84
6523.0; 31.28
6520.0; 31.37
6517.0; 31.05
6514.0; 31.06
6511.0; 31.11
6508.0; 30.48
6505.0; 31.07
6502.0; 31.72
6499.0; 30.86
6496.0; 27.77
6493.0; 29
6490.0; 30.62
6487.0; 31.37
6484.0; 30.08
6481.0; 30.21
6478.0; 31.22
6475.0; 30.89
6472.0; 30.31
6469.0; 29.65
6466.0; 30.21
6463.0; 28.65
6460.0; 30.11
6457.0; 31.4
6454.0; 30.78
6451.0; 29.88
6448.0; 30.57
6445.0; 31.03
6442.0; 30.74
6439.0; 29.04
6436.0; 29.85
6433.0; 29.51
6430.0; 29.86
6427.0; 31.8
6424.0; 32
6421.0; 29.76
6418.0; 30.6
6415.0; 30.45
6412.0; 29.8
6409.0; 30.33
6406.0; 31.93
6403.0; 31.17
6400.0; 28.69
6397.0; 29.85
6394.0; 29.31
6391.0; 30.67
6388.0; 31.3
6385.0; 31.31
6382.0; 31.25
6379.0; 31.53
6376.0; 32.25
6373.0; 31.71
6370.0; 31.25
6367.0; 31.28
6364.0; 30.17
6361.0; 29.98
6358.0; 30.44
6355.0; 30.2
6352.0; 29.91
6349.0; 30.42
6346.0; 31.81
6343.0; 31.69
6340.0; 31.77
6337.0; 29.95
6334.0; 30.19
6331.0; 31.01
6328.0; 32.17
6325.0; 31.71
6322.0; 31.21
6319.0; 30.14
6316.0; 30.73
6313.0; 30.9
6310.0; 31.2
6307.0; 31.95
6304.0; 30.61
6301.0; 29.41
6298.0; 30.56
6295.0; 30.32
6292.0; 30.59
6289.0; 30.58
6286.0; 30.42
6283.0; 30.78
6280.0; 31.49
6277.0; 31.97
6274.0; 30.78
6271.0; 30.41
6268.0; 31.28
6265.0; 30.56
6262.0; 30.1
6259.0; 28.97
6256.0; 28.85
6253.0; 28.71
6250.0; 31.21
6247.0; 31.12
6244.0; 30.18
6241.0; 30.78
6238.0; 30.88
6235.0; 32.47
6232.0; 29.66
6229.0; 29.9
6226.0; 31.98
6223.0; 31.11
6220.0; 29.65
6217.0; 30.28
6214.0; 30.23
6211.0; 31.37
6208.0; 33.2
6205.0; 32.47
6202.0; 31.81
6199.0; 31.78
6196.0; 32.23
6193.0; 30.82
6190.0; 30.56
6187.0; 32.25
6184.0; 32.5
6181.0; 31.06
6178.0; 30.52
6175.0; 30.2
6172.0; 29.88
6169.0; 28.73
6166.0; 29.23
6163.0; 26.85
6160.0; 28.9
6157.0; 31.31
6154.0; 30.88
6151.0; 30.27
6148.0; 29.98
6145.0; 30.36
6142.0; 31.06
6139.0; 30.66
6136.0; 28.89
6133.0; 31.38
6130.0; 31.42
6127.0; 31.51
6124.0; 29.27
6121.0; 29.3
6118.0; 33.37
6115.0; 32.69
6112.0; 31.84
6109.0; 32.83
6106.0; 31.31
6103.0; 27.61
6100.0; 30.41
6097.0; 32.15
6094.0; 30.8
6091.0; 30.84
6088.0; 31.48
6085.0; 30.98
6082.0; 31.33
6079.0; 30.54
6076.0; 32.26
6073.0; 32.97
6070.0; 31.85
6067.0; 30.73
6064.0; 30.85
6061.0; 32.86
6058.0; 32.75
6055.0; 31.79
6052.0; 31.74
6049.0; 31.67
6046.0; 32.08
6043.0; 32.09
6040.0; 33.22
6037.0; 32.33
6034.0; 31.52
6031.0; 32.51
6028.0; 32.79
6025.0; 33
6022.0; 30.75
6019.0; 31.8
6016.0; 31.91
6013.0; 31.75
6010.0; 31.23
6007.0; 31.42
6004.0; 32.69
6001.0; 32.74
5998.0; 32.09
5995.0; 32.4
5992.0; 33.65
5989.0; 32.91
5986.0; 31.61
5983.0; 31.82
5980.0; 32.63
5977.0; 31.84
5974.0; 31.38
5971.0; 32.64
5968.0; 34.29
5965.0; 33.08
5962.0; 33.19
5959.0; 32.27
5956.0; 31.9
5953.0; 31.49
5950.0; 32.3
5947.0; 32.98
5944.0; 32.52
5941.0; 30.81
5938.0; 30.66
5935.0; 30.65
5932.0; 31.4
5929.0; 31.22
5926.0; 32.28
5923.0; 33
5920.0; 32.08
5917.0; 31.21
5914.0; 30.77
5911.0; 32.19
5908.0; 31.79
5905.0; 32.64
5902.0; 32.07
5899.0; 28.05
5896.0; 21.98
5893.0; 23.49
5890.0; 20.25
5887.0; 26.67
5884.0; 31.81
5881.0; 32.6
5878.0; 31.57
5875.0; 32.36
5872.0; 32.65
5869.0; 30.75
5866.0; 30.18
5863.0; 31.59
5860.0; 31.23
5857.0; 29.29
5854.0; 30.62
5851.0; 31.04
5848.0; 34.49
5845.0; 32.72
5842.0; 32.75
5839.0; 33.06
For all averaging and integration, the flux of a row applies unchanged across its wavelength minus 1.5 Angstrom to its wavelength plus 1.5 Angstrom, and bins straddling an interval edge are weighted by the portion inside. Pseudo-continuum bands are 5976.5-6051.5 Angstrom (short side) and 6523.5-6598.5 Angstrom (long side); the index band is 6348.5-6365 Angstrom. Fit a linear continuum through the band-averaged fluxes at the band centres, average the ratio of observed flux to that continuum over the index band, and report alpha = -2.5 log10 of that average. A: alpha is 0.03 mag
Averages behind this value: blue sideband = 32.2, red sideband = 30.4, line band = 30.2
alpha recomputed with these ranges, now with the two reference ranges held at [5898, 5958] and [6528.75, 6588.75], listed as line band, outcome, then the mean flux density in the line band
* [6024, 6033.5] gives -0.04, 32.6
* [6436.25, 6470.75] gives 0.01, 30.2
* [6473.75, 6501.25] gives 0.01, 30.3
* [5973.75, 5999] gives -0.03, 32.3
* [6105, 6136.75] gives 0.00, 31.3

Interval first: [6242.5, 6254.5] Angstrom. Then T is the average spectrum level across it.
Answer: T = 30.3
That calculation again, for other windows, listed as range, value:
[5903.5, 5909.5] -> 32.2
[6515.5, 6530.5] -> 31.2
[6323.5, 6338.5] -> 31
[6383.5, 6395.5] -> 30.6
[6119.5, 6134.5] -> 30.6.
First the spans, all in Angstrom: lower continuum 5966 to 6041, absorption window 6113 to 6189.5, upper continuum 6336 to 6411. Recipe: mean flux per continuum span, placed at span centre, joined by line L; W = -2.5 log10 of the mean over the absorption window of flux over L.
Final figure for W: 0.04 mag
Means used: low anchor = 32.3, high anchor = 30.8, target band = 30.5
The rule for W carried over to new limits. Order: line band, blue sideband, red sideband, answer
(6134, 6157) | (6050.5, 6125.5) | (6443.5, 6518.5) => 0.03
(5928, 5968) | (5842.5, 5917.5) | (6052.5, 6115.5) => -0.05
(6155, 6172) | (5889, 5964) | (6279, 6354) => 0.06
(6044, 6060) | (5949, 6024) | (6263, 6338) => 0.00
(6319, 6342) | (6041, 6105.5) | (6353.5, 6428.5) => -0.01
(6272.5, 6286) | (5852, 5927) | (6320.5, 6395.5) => -0.01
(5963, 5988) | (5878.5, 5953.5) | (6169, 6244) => -0.07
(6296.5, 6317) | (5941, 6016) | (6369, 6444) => 0.01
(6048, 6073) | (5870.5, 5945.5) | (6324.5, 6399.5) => -0.05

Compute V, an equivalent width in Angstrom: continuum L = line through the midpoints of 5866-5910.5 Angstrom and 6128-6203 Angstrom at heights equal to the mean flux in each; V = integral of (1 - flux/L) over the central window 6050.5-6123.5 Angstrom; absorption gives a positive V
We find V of -3.0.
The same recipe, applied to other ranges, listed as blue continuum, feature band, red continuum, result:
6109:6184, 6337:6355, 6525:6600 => -0.3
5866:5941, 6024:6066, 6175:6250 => -2.1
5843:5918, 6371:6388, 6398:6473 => -0.7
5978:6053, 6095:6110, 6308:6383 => 0.5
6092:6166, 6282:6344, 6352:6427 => -0.3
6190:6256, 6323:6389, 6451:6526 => -0.7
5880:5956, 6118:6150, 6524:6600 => -0.2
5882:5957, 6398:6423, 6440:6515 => 0.0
